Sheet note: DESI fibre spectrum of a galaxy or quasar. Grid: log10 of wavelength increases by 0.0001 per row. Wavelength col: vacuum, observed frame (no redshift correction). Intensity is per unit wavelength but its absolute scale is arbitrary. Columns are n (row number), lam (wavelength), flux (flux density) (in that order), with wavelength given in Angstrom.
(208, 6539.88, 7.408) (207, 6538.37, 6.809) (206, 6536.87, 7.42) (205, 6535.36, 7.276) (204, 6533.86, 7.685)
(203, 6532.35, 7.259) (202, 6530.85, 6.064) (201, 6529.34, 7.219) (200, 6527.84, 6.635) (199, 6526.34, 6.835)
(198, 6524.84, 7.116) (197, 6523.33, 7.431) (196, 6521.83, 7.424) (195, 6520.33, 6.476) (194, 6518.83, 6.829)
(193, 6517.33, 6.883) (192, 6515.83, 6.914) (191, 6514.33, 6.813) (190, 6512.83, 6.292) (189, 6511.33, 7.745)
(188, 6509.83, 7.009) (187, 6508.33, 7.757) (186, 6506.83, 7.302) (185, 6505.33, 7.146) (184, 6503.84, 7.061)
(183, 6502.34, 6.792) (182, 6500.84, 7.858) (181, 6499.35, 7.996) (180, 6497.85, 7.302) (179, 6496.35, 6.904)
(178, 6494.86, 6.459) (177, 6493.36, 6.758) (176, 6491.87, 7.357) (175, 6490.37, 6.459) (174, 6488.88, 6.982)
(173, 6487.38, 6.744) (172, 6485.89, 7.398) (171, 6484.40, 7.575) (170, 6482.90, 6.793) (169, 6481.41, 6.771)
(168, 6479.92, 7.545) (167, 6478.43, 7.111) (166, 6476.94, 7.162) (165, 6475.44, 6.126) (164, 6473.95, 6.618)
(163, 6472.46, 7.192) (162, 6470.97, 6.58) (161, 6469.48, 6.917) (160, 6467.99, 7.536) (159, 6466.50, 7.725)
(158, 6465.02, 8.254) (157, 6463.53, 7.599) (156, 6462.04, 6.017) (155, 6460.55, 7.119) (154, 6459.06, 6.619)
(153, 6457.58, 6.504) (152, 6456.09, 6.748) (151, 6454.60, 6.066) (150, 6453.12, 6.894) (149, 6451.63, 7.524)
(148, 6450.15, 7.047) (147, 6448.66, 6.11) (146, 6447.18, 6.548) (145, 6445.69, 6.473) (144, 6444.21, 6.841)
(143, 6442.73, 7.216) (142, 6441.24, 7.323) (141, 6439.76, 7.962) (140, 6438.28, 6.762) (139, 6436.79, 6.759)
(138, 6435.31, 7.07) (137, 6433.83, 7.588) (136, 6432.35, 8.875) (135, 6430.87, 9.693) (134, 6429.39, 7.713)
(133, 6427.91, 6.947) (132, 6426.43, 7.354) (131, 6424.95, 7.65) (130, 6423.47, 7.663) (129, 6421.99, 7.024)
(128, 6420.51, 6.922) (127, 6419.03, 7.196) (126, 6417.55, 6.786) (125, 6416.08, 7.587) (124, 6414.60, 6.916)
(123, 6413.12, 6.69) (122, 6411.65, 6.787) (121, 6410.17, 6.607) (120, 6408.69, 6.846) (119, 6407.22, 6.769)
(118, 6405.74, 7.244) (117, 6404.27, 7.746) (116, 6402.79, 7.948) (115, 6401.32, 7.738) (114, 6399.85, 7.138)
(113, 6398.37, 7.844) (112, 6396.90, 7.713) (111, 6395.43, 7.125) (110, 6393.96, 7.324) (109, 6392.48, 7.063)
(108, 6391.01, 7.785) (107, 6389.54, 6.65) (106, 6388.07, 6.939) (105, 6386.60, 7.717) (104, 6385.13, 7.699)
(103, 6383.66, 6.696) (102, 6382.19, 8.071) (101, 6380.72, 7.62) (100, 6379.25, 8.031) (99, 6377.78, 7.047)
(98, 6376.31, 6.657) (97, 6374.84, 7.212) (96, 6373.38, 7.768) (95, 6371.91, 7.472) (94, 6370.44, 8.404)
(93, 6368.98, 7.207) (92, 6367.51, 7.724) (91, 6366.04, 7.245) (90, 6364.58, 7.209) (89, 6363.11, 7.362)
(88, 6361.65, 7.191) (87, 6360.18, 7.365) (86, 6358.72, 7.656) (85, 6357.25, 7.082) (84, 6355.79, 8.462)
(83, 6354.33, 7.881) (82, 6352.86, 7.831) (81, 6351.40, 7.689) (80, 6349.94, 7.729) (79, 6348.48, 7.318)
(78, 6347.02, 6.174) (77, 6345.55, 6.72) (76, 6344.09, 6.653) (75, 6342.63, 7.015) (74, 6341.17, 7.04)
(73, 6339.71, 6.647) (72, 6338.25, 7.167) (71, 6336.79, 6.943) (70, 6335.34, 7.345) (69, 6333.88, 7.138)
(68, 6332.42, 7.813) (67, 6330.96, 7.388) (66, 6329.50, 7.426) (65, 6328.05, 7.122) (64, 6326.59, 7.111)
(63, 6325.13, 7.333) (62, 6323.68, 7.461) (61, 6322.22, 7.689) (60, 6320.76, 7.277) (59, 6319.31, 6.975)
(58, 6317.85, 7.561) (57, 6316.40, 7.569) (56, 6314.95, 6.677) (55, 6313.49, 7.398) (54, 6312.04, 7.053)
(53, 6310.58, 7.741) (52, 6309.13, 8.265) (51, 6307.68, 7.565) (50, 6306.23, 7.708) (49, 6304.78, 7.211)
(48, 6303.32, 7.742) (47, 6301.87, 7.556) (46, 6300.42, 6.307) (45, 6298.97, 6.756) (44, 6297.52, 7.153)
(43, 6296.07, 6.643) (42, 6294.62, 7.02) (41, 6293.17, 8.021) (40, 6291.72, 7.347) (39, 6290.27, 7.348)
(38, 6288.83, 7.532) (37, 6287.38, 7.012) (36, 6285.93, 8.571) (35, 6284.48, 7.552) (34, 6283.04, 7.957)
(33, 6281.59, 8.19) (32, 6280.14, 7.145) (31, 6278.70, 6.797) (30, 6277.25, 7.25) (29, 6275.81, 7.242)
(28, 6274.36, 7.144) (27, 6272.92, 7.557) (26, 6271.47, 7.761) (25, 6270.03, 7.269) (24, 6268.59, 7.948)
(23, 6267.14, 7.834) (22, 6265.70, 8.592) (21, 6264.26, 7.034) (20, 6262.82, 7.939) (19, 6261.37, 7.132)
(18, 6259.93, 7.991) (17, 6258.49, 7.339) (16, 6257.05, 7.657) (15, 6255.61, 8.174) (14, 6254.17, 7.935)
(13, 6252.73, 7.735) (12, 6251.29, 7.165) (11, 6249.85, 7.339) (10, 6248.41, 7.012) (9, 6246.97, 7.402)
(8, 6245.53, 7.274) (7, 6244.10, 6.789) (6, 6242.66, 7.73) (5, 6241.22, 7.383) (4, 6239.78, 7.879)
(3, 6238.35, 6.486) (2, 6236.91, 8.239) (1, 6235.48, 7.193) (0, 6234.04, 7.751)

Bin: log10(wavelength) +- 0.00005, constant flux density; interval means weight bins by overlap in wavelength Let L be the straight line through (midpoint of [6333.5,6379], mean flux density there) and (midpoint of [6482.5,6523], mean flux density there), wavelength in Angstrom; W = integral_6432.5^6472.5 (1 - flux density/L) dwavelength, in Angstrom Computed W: 0.8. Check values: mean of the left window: 7.31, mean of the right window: 7.08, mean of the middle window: 7.02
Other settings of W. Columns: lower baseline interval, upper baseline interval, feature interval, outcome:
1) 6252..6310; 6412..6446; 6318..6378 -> 1.0 Angstrom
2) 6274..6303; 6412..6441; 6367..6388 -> -0.3 Angstrom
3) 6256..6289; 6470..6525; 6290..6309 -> 0.6 Angstrom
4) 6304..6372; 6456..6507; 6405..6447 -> -0.4 Angstrom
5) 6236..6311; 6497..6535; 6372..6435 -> -0.9 Angstrom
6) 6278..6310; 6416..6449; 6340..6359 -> 0.2 Angstrom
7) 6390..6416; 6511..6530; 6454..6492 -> 0.5 Angstrom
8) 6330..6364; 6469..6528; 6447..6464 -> 0.9 Angstrom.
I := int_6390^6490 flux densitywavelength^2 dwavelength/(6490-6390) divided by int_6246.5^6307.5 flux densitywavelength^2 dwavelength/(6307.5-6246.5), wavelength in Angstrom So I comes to 1.0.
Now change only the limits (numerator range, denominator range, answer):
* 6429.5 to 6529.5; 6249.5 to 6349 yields 1.02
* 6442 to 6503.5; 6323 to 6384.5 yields 0.99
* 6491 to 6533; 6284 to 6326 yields 1.02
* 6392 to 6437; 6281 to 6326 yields 1.03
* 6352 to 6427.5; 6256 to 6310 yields 1.02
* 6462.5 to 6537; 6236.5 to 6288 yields 1.01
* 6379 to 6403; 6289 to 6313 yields 1.04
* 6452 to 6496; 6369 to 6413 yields 0.97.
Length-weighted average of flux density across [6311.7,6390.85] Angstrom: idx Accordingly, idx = 7.33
